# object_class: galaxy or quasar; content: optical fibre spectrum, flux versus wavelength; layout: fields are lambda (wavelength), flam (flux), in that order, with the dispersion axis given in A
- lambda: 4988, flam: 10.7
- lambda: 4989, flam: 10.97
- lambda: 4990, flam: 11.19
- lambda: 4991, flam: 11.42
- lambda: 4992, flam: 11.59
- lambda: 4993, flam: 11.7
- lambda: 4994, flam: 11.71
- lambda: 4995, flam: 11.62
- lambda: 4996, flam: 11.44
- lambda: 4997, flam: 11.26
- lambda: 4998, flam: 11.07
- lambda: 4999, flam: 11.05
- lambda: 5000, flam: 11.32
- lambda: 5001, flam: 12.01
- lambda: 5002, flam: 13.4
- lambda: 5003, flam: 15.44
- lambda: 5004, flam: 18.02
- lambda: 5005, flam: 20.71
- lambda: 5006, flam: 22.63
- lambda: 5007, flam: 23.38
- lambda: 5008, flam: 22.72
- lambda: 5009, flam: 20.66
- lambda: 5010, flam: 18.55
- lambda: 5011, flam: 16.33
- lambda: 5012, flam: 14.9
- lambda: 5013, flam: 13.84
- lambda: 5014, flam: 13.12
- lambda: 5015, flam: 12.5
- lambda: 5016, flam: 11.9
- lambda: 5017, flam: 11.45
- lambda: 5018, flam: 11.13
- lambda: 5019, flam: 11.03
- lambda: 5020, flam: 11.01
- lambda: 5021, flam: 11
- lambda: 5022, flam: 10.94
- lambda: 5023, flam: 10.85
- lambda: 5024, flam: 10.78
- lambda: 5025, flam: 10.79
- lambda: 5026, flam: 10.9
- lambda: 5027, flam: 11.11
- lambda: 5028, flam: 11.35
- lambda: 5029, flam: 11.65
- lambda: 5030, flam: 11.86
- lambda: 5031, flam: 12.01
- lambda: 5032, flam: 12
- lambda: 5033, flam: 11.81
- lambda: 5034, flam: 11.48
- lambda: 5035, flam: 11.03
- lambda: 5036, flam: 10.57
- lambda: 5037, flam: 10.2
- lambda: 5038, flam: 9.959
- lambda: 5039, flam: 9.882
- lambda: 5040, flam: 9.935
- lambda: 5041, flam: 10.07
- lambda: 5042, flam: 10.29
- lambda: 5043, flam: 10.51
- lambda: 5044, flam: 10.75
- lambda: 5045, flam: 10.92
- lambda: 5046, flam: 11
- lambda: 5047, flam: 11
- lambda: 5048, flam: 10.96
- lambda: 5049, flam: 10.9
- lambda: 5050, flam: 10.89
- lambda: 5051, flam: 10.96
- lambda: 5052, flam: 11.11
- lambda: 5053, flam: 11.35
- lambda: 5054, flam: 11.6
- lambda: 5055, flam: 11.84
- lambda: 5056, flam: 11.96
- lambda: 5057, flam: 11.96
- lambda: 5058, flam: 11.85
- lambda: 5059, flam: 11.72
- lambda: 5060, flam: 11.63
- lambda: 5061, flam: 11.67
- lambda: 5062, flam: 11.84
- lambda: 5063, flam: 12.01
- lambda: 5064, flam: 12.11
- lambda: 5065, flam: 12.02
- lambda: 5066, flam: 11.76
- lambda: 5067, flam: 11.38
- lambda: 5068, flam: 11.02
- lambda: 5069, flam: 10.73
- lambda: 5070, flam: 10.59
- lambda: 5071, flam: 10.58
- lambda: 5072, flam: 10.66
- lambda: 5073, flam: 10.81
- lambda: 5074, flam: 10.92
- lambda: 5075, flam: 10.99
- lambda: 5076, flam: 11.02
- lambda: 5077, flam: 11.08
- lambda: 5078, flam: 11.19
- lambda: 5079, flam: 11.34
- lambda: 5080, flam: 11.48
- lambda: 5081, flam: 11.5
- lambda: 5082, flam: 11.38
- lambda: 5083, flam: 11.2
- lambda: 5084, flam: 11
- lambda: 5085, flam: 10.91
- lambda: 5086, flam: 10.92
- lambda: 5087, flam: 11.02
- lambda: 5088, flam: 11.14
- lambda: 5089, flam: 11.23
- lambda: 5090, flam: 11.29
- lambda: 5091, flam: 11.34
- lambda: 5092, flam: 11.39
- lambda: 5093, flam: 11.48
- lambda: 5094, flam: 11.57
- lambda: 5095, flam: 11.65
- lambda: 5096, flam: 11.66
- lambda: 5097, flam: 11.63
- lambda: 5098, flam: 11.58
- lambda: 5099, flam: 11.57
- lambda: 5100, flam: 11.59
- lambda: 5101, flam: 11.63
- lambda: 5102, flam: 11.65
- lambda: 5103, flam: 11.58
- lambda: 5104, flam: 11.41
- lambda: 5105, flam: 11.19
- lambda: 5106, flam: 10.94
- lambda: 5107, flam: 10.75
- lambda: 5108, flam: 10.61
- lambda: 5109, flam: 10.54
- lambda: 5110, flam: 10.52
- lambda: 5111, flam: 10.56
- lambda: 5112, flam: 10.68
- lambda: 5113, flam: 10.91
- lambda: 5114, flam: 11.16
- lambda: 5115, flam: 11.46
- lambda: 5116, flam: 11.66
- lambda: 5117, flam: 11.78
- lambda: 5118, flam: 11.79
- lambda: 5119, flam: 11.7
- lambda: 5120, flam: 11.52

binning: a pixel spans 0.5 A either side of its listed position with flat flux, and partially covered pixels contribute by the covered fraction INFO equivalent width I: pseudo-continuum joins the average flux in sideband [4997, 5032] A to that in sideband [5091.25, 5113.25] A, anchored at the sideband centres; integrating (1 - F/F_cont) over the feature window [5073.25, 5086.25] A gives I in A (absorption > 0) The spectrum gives 0.8 A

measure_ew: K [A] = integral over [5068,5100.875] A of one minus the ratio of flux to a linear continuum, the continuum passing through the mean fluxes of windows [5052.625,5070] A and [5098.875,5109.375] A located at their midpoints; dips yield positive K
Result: 0.6 A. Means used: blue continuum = 11.6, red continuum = 11.2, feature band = 11.2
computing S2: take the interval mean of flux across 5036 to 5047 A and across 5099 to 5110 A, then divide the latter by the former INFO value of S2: 1.08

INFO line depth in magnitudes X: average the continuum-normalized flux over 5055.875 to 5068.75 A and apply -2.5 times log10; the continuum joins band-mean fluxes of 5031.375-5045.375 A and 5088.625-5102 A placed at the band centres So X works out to -0.07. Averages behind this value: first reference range 10.7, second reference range 11.5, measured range 11.7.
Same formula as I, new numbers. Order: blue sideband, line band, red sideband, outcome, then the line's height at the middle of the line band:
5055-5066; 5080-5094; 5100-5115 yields 0.20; 11.4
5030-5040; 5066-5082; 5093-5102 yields 0.45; 11.4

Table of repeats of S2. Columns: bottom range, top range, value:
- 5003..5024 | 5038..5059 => 0.72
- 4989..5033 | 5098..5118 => 0.84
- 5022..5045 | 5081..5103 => 1.04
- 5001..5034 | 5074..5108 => 0.81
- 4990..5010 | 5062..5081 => 0.75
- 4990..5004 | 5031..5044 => 0.88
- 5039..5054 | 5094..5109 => 1.06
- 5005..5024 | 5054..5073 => 0.77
